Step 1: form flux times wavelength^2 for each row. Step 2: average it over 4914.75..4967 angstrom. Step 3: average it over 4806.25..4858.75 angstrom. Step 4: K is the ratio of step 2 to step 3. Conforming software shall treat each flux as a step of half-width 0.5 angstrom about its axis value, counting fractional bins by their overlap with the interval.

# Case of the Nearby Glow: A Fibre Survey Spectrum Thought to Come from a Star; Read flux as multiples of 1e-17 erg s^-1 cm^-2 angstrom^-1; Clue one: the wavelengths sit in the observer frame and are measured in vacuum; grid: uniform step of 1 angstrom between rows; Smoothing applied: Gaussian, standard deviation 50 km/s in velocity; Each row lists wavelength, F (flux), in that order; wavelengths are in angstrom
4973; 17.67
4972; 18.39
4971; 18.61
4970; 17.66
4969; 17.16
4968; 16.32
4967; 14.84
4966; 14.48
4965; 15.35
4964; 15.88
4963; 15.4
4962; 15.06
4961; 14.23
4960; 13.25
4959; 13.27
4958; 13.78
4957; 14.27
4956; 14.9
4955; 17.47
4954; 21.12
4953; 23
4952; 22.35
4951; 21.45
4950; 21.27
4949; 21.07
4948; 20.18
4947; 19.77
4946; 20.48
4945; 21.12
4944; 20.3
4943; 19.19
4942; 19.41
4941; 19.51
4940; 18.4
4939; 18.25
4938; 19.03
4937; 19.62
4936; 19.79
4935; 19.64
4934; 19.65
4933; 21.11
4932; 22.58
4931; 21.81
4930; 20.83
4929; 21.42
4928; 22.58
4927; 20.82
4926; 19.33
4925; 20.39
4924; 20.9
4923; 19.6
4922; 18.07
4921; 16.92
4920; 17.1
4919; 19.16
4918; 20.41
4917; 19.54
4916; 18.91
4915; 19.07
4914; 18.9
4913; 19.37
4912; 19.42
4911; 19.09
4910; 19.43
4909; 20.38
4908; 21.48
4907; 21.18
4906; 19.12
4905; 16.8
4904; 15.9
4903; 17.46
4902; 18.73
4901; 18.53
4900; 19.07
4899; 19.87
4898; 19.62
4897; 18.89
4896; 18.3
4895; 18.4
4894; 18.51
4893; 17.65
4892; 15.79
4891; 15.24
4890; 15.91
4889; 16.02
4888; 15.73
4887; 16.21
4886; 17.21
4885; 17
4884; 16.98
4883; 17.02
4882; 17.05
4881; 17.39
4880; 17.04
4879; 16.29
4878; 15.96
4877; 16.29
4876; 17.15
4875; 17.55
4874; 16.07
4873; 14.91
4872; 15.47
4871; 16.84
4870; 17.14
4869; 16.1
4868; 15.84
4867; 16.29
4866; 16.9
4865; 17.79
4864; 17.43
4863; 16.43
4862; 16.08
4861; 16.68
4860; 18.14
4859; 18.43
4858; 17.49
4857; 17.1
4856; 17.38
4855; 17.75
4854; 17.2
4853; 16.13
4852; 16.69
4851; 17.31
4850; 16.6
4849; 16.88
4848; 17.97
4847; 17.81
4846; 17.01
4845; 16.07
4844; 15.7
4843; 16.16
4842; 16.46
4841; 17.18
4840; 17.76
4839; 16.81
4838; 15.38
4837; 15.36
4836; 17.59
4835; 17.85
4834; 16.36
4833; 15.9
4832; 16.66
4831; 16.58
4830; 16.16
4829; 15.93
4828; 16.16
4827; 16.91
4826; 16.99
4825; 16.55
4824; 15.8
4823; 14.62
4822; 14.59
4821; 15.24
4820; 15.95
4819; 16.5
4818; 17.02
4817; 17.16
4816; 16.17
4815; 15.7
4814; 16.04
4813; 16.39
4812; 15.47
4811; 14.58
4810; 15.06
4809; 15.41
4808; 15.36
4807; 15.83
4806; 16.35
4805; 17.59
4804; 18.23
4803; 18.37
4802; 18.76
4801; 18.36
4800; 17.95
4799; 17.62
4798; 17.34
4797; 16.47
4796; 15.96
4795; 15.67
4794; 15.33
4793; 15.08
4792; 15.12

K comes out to 1.20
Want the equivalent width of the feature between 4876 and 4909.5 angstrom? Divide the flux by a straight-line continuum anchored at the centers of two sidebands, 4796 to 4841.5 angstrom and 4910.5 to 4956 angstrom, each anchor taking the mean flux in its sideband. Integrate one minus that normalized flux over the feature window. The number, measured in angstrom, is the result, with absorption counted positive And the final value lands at 1.91 angstrom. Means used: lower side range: 16.5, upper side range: 19.9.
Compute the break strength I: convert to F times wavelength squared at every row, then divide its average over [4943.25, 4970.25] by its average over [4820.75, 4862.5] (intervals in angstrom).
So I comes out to 1.1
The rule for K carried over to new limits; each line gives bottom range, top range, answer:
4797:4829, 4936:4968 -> 1.16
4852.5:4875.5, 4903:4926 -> 1.16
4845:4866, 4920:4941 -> 1.20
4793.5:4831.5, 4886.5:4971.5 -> 1.19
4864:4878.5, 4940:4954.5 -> 1.29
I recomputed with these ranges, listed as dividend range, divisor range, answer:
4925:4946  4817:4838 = 1.30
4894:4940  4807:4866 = 1.22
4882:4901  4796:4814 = 1.08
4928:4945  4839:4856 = 1.23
